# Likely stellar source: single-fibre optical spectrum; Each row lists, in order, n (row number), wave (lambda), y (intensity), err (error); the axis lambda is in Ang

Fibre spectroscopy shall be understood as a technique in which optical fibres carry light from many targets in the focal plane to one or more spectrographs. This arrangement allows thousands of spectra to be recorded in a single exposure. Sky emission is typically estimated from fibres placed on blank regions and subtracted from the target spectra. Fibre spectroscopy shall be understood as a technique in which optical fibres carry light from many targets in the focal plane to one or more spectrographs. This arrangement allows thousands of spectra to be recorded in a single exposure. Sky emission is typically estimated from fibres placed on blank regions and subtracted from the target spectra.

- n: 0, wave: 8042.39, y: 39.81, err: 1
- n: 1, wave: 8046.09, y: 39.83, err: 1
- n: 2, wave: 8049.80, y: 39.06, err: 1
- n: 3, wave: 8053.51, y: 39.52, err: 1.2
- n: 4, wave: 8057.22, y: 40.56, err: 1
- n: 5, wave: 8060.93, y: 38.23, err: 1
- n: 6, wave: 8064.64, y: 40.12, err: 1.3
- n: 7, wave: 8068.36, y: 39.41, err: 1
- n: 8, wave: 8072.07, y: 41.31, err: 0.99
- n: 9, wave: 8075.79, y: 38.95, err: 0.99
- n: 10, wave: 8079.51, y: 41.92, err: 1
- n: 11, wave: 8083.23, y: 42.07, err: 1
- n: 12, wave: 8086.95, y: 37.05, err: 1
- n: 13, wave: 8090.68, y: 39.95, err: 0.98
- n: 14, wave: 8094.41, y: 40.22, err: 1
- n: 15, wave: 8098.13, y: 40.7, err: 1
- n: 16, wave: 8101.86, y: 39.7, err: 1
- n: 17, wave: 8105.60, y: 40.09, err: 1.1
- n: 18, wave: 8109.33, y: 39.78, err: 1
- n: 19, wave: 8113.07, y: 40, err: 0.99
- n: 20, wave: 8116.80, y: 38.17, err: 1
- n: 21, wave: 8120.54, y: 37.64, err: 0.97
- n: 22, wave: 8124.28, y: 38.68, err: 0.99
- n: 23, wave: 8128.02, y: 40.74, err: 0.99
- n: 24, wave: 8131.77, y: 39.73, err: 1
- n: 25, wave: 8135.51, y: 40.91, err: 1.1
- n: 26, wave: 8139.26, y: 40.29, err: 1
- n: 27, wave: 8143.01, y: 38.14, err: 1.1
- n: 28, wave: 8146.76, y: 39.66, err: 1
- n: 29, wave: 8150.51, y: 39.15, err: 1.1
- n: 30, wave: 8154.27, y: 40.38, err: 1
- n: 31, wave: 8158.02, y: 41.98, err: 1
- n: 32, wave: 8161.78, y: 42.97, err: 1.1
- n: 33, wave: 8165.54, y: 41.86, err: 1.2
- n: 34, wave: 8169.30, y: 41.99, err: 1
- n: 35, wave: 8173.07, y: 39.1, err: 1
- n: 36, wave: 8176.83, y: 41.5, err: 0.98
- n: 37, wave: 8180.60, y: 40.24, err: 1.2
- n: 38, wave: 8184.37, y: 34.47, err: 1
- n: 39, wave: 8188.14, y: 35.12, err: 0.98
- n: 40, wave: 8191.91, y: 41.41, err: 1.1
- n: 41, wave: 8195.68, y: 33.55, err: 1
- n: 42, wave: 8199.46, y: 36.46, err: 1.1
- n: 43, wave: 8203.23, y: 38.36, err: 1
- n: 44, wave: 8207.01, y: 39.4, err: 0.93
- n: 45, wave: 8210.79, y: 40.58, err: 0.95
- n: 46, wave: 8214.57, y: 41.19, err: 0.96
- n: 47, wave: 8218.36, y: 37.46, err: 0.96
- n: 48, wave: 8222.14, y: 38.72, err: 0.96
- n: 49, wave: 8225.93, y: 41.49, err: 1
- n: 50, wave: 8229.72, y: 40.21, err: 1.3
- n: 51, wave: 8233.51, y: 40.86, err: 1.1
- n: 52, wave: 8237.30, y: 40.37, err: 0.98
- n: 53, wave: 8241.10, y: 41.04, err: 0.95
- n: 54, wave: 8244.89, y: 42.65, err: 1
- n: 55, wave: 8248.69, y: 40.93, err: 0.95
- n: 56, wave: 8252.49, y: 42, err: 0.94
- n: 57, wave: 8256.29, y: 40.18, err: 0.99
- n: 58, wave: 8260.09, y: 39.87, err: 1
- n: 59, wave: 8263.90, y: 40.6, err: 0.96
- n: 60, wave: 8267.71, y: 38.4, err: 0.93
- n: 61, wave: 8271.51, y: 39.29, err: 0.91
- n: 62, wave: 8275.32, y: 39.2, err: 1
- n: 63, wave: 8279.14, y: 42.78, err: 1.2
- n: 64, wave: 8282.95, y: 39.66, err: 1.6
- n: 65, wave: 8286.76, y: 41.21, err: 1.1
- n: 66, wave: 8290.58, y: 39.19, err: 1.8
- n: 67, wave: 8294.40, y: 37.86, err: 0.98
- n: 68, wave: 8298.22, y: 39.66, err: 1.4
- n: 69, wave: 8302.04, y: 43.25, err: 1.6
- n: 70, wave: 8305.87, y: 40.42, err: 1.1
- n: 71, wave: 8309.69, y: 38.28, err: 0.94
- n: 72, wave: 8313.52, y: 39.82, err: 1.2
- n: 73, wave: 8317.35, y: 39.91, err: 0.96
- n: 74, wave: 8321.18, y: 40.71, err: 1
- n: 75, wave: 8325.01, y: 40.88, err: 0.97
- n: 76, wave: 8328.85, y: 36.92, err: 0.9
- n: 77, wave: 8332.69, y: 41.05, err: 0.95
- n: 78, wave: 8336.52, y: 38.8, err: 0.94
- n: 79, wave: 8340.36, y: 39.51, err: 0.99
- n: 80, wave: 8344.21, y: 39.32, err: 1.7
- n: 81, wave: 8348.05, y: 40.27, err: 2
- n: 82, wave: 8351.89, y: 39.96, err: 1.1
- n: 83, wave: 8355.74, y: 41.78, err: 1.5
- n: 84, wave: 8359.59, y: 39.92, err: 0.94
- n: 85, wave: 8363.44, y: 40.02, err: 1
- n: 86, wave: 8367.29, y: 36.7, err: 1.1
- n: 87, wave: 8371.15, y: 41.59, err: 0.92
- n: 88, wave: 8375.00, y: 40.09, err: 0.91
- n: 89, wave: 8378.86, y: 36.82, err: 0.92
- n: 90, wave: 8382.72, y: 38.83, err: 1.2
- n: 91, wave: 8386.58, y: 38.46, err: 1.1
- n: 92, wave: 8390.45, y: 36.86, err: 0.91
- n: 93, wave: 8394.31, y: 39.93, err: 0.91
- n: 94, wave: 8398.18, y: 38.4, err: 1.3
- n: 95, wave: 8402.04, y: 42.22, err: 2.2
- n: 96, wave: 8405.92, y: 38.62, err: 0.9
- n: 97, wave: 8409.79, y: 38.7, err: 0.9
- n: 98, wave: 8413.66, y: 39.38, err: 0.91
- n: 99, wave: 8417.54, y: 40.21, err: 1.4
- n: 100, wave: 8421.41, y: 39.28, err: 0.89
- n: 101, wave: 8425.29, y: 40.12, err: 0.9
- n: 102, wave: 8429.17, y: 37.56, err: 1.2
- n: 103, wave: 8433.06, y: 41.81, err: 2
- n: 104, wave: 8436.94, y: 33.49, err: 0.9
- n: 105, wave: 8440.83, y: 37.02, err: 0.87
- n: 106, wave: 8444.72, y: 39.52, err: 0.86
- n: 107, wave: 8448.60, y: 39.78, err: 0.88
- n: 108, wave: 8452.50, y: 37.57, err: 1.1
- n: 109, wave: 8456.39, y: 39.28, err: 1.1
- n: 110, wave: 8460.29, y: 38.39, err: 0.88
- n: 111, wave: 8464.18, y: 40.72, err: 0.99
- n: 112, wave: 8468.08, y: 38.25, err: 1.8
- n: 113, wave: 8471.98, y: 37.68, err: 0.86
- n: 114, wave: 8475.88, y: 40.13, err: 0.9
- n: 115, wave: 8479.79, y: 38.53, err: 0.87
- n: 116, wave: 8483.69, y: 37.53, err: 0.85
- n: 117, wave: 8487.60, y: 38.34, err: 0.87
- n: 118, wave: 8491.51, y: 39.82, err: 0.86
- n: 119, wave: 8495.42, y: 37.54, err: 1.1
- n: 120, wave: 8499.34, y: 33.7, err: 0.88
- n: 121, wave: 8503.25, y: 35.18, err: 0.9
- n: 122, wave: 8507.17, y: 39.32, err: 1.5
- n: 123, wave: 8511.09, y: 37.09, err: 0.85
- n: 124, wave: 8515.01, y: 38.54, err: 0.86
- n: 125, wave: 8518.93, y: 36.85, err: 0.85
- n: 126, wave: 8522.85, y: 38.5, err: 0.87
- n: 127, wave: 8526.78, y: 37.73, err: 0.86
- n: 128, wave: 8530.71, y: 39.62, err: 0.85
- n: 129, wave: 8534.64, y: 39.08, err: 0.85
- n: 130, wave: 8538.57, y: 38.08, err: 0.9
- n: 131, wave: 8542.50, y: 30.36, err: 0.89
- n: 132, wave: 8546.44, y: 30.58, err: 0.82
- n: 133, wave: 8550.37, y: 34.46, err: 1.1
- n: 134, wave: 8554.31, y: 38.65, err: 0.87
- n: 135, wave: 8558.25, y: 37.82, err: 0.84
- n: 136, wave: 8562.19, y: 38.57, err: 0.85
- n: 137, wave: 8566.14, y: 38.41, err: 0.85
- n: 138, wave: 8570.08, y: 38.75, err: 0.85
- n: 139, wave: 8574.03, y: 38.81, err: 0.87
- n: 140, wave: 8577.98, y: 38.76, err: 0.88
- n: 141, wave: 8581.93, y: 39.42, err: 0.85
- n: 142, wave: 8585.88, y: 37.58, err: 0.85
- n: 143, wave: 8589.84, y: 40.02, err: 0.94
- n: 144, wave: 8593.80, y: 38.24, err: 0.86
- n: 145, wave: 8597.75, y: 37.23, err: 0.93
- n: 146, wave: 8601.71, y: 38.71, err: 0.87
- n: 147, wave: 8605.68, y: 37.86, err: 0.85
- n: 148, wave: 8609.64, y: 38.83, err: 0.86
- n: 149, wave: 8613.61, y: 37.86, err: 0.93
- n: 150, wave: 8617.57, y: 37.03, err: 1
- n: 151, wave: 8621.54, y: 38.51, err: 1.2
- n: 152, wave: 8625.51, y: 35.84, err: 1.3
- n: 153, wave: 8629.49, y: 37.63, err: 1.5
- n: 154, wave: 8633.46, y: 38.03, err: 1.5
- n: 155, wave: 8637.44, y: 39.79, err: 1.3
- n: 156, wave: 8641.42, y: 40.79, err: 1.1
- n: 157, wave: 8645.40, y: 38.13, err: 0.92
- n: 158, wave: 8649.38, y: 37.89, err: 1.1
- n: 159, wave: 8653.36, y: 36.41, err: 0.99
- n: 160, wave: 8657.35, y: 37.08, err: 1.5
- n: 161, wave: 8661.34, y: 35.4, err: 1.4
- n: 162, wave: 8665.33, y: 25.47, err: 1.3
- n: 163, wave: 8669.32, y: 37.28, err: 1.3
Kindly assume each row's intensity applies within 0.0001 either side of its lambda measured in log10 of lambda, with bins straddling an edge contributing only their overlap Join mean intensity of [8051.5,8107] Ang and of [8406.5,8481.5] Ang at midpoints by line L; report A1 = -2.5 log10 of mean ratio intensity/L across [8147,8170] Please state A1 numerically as -0.04 mag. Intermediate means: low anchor 40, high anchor 38.8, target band 41.2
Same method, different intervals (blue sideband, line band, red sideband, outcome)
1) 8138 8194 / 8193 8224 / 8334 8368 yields 0.04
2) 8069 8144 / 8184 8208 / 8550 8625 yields 0.07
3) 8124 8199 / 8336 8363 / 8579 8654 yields -0.03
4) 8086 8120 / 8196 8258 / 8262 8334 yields 0.00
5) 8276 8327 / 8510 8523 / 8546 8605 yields 0.02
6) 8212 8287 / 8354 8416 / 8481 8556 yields -0.02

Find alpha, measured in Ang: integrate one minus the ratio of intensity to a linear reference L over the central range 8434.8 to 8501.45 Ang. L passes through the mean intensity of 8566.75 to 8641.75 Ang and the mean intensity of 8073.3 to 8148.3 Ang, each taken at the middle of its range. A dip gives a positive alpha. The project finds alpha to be 1.1 Ang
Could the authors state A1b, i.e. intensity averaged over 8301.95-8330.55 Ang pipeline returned 39.8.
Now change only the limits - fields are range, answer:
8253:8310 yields 40.1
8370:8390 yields 38.9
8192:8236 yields 39.1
